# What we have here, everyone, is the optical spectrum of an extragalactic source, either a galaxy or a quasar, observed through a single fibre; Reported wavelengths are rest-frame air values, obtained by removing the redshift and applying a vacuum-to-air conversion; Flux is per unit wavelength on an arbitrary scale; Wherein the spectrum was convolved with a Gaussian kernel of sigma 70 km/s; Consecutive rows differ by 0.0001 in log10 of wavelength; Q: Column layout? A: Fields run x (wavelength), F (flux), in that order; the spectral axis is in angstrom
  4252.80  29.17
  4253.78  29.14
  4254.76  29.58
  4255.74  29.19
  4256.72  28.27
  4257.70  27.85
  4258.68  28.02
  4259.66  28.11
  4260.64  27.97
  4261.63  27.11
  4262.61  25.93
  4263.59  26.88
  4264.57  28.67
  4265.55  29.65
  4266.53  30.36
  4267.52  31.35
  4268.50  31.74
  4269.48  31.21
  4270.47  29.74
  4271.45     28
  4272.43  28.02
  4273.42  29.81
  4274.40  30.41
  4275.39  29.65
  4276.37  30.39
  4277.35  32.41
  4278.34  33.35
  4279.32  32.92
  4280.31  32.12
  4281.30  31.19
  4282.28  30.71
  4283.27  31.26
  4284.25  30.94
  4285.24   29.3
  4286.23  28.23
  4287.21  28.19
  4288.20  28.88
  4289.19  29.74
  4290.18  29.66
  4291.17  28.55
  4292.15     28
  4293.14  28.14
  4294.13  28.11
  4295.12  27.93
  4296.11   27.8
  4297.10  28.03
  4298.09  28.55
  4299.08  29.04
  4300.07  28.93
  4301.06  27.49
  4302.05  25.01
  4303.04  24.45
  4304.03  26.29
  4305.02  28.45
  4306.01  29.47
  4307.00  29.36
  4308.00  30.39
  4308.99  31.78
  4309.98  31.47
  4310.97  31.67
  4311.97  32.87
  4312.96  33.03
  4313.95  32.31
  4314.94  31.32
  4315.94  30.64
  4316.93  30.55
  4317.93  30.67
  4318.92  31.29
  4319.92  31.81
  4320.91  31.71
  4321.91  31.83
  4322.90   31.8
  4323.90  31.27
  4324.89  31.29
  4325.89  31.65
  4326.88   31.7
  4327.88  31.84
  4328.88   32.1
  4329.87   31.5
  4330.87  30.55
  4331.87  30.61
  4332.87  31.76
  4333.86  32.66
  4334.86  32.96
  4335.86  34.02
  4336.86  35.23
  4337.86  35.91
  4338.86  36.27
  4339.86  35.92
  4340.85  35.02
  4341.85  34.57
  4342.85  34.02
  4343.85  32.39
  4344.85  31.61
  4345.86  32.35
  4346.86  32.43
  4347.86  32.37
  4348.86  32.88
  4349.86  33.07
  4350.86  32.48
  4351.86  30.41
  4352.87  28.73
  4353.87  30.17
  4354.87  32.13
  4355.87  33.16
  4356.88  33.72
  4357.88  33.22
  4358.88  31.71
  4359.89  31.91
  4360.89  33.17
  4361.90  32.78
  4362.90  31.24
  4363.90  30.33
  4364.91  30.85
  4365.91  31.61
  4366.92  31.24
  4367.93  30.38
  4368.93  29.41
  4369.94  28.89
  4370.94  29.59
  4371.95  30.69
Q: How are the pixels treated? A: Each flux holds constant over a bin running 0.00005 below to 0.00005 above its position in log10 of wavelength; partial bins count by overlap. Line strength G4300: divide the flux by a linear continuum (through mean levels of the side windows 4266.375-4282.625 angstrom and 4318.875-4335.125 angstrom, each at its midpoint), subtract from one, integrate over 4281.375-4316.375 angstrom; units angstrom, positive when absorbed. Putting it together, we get 2.09 angstrom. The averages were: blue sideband 30.8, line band 29.3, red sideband 31.7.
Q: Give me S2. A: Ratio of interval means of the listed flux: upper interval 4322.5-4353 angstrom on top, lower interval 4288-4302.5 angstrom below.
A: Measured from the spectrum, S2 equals 1.2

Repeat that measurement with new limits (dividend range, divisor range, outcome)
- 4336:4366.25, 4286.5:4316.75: 1.12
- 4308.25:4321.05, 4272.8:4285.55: 1.02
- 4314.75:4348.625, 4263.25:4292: 1.08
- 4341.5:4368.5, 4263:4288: 1.06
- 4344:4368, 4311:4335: 1.01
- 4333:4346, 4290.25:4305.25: 1.23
